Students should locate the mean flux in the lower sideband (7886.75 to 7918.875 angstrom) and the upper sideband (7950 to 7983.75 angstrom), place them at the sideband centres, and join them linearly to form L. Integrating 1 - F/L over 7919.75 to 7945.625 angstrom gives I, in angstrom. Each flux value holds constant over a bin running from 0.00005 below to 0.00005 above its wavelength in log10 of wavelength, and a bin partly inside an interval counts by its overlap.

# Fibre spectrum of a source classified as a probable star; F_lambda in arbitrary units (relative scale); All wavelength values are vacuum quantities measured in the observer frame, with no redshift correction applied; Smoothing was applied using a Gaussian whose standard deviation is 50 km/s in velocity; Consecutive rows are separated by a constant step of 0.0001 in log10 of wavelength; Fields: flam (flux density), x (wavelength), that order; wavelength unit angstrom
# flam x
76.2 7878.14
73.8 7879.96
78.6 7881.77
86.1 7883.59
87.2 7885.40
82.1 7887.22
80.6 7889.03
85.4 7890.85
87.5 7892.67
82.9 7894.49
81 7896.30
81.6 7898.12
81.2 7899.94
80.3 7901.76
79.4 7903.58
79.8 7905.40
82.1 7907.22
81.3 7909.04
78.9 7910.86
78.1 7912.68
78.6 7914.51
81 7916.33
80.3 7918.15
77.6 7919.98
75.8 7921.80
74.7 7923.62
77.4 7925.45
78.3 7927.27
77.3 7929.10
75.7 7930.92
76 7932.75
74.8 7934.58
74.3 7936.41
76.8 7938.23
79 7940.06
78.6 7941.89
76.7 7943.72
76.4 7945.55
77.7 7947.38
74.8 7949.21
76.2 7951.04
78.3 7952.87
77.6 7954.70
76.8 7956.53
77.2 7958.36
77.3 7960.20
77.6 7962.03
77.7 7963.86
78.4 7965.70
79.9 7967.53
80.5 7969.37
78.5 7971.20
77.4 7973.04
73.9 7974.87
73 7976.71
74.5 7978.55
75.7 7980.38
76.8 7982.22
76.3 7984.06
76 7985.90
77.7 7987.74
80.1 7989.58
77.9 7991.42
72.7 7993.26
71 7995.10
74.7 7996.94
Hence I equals 0.9 angstrom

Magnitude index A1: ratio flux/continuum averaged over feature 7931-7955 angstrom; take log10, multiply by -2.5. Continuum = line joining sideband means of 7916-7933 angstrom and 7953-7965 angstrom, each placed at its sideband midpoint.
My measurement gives 0.01 mag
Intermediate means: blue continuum 77.4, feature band 76.6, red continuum 77.4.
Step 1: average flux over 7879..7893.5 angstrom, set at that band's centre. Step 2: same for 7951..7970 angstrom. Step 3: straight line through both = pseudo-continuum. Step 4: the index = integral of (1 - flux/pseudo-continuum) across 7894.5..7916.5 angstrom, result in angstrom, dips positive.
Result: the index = 0.3 angstrom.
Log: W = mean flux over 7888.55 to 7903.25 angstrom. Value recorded 82.5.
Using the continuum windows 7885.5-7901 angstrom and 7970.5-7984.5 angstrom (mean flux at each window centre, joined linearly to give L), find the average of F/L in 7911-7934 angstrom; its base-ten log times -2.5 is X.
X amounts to 0.040 mag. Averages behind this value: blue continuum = 83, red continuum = 75.7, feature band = 77.6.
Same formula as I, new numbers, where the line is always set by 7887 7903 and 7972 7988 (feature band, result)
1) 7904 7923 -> 0.40 angstrom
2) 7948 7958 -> 0.13 angstrom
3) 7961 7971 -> -0.27 angstrom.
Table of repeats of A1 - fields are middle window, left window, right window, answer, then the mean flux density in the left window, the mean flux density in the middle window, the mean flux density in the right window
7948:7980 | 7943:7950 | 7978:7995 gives -0.01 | 76.4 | 77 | 76.2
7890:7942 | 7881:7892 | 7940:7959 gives 0.02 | 83.5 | 79.2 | 77.1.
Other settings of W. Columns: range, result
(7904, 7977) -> 77.6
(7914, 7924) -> 78.2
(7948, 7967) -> 77.3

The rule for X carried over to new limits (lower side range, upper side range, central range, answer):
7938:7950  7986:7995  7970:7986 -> 0.01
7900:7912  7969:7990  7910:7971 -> 0.01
